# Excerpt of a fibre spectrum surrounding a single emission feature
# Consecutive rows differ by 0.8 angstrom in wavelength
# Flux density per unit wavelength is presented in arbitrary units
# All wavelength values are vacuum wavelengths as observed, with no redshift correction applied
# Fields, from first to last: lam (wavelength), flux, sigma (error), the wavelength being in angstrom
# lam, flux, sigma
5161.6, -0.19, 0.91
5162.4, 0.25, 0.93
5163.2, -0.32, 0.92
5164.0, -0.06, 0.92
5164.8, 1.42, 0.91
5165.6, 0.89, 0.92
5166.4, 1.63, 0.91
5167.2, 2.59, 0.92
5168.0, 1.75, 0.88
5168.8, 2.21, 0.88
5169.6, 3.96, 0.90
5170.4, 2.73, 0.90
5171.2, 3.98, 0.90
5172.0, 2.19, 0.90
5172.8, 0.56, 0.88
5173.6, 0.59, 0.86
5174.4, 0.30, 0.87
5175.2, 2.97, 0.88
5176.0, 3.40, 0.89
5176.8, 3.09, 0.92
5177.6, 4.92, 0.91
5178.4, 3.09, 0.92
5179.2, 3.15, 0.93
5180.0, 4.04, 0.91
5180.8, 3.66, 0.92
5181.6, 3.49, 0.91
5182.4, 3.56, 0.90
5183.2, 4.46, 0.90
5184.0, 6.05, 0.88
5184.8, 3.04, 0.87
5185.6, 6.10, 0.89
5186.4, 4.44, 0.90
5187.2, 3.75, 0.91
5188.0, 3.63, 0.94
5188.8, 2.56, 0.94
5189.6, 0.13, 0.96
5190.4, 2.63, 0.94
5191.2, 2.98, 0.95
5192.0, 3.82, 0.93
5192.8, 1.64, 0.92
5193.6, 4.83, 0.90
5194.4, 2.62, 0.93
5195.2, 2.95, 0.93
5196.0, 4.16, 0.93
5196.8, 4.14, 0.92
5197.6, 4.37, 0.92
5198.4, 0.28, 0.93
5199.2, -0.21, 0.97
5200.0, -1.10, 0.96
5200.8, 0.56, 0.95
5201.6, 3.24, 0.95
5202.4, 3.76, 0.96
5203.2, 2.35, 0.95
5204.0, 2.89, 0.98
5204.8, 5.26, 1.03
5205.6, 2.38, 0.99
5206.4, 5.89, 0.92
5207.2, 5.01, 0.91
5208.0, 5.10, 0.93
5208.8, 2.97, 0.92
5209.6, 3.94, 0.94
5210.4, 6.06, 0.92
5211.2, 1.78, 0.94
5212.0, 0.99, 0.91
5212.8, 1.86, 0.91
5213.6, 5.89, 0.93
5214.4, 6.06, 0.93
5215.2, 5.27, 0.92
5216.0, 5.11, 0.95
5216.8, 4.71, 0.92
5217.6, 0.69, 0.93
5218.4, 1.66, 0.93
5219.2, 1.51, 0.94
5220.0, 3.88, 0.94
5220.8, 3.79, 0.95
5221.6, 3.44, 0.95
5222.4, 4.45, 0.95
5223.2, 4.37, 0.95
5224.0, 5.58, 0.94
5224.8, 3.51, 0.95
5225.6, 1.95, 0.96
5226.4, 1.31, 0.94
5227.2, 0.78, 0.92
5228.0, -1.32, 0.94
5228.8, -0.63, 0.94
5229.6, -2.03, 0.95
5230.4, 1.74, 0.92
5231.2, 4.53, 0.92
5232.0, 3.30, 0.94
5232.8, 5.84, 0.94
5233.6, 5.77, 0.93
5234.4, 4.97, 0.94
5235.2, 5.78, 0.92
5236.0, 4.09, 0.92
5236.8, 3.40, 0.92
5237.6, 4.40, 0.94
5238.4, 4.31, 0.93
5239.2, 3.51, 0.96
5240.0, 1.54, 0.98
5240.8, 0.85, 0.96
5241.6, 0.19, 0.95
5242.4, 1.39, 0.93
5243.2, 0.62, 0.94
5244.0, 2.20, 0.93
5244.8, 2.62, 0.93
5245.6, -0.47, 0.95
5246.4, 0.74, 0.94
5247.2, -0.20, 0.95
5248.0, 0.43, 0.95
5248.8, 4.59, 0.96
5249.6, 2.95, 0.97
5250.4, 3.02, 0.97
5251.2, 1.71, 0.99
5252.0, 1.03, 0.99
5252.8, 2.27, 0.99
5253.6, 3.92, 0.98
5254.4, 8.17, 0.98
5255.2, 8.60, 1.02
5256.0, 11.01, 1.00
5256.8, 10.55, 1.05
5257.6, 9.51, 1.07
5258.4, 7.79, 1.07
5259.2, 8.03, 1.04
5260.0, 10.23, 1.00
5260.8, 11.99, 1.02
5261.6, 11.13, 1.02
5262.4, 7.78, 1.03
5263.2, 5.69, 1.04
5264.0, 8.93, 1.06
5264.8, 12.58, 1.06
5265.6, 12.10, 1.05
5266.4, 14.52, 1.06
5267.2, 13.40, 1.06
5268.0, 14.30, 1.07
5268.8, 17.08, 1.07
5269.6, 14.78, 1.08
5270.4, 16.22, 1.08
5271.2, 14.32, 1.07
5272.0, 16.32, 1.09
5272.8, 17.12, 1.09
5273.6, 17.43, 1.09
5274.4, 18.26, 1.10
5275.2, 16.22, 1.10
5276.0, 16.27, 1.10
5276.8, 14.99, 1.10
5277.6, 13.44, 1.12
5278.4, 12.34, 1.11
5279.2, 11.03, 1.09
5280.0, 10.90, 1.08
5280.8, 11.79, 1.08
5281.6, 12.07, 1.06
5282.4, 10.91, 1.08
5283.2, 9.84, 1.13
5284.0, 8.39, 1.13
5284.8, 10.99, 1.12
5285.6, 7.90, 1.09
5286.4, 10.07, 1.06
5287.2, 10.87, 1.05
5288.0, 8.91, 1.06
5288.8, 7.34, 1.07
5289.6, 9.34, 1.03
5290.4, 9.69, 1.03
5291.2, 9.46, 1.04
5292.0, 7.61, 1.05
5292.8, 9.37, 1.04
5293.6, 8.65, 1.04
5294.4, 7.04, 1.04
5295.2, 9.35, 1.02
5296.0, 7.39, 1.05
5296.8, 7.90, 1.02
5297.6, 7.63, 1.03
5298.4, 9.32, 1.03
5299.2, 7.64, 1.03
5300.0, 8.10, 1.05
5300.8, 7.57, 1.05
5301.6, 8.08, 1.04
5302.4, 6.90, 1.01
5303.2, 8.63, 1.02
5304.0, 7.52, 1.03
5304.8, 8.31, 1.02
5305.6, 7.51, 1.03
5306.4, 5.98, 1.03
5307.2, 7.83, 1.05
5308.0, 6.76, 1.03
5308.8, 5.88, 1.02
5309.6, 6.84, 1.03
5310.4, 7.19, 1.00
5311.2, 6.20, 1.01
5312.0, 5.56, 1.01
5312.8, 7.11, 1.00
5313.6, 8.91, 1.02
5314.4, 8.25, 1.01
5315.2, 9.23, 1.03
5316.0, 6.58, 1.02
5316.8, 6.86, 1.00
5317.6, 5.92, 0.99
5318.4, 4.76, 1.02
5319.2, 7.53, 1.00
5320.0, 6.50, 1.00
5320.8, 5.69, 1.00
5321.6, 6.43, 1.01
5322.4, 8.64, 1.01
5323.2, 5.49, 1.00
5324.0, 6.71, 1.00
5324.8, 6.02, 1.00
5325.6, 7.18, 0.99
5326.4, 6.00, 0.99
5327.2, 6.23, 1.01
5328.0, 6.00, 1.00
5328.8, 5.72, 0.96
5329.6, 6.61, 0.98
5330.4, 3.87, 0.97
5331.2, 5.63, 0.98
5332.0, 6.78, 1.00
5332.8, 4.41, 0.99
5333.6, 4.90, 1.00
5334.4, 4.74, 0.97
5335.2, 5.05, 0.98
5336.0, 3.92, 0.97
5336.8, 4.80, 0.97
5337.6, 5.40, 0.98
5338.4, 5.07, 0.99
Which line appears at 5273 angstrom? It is Lyman alpha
